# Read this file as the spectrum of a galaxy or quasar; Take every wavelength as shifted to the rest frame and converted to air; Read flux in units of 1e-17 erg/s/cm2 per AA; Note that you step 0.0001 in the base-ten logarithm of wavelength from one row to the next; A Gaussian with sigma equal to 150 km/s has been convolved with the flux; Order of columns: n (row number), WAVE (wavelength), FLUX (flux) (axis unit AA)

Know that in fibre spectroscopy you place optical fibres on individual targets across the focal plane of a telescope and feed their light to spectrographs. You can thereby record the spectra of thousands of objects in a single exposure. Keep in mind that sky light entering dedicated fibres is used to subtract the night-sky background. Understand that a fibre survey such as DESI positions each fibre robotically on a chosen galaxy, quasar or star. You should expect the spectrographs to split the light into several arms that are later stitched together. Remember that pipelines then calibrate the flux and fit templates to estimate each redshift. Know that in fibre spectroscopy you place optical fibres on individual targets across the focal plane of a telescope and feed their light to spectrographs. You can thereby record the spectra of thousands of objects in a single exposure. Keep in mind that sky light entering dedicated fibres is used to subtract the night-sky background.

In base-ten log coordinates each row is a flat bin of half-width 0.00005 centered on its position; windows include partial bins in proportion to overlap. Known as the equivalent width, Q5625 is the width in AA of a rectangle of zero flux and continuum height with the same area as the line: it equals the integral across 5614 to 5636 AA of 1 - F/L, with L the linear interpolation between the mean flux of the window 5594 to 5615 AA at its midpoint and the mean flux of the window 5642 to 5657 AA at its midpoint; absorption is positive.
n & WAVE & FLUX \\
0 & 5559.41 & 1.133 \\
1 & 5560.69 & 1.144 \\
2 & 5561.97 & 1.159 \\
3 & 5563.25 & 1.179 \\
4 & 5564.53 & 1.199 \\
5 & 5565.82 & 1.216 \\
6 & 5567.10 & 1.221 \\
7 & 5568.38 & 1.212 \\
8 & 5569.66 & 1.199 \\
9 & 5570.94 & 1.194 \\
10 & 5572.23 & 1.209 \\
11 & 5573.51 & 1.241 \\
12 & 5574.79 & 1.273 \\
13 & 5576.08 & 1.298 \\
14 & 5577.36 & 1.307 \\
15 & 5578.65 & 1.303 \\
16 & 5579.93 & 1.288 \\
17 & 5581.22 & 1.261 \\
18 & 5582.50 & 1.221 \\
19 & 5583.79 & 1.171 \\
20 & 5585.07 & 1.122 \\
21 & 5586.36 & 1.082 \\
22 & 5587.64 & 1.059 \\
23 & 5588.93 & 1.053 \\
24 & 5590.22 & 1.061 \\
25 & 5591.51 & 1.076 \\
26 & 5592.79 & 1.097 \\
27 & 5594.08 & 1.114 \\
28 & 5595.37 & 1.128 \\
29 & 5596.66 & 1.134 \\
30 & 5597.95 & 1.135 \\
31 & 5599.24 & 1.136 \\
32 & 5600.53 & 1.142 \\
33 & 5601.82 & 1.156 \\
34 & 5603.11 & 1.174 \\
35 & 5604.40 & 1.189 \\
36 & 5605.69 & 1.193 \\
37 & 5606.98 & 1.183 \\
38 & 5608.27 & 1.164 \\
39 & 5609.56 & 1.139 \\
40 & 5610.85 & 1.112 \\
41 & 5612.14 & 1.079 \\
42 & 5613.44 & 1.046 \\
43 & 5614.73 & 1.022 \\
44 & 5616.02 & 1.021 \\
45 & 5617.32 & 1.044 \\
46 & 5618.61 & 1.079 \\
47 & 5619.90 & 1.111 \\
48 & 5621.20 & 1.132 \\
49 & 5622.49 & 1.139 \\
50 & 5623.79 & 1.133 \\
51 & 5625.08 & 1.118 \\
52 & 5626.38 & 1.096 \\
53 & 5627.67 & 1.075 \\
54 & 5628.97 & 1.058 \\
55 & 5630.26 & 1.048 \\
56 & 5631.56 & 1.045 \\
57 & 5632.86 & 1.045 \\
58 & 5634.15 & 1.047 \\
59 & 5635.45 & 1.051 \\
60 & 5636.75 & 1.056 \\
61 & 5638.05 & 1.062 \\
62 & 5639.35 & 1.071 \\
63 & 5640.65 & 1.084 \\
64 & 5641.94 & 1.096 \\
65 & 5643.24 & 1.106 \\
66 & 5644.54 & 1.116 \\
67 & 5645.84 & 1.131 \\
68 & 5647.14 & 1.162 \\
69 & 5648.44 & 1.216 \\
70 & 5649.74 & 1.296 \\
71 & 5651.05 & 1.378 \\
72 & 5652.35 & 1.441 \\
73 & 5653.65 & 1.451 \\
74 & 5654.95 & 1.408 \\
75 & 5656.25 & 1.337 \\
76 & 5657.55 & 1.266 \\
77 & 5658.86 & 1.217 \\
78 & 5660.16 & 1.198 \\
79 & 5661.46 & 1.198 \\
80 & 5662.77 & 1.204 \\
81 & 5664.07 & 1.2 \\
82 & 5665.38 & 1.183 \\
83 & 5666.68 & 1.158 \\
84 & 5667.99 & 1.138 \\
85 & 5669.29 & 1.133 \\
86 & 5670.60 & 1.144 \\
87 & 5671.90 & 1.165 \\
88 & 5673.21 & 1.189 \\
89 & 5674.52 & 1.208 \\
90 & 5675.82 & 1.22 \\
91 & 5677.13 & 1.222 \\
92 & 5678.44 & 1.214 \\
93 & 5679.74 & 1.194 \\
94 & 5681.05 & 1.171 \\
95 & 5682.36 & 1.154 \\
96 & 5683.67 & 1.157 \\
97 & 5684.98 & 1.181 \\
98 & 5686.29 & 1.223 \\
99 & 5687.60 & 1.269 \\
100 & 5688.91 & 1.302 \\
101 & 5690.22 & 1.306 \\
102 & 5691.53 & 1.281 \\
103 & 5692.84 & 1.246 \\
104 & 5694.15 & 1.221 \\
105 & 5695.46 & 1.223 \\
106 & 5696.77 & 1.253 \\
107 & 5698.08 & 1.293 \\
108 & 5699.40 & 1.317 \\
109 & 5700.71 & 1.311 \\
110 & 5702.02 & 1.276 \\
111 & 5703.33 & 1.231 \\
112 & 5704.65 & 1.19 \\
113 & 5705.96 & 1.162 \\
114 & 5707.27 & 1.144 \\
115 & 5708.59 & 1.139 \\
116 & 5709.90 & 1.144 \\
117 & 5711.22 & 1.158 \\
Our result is 2.2 AA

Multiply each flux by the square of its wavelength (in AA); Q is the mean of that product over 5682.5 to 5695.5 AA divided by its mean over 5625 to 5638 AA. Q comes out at 1.2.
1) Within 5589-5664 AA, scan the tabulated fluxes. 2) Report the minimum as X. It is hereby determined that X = 1.021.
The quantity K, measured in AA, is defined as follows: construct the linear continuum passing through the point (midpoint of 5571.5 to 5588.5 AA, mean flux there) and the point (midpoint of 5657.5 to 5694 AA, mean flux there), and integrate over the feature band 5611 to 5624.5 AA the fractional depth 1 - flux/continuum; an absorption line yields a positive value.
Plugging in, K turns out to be 1.4 AA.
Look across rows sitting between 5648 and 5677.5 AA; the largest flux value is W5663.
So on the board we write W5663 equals 1.451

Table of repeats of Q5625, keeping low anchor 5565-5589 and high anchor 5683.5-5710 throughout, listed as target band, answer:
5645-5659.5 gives -0.9 AA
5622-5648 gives 2.9 AA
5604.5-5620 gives 1.5 AA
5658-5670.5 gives 0.5 AA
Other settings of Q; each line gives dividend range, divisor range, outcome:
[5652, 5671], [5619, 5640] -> 1.16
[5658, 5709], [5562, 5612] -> 1.07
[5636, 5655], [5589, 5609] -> 1.07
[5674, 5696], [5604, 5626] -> 1.13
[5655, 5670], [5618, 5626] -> 1.10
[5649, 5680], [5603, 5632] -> 1.14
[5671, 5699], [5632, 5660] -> 1.04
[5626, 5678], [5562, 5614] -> 1.03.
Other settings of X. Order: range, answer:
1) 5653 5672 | 1.133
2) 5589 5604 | 1.061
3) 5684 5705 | 1.181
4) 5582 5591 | 1.053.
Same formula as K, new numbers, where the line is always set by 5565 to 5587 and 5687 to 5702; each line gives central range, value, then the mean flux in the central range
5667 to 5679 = 0.81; 1.18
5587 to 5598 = 1.23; 1.09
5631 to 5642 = 1.67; 1.06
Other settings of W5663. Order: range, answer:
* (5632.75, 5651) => 1.296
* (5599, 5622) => 1.193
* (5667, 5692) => 1.306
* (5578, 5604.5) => 1.303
